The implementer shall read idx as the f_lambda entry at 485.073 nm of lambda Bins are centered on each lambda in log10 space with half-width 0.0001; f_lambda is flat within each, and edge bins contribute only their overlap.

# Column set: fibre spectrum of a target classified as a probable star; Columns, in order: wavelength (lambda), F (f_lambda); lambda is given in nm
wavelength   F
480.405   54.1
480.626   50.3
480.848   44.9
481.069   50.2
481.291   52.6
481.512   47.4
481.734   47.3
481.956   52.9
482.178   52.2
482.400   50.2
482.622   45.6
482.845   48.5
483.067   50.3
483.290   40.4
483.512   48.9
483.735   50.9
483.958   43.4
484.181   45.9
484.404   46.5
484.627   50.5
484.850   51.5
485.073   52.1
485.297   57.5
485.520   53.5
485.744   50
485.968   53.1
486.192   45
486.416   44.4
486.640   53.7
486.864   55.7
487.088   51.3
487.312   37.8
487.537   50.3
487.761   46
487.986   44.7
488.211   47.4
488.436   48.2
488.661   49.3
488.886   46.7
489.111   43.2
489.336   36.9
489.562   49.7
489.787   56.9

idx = 52.1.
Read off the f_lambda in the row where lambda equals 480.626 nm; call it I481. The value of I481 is 50.3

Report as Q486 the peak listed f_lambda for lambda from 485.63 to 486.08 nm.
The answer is 53.1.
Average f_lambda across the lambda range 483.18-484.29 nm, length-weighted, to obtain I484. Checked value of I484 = 45.9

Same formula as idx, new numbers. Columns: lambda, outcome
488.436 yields 48.2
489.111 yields 43.2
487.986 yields 44.7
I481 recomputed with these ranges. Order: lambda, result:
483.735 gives 50.9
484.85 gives 51.5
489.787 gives 56.9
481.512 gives 47.4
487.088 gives 51.3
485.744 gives 50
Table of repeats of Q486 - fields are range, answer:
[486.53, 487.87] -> 55.7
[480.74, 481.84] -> 52.6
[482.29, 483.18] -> 50.3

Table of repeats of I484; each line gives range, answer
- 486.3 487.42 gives 48.6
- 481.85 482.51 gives 51.8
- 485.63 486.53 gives 48.1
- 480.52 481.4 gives 49.5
